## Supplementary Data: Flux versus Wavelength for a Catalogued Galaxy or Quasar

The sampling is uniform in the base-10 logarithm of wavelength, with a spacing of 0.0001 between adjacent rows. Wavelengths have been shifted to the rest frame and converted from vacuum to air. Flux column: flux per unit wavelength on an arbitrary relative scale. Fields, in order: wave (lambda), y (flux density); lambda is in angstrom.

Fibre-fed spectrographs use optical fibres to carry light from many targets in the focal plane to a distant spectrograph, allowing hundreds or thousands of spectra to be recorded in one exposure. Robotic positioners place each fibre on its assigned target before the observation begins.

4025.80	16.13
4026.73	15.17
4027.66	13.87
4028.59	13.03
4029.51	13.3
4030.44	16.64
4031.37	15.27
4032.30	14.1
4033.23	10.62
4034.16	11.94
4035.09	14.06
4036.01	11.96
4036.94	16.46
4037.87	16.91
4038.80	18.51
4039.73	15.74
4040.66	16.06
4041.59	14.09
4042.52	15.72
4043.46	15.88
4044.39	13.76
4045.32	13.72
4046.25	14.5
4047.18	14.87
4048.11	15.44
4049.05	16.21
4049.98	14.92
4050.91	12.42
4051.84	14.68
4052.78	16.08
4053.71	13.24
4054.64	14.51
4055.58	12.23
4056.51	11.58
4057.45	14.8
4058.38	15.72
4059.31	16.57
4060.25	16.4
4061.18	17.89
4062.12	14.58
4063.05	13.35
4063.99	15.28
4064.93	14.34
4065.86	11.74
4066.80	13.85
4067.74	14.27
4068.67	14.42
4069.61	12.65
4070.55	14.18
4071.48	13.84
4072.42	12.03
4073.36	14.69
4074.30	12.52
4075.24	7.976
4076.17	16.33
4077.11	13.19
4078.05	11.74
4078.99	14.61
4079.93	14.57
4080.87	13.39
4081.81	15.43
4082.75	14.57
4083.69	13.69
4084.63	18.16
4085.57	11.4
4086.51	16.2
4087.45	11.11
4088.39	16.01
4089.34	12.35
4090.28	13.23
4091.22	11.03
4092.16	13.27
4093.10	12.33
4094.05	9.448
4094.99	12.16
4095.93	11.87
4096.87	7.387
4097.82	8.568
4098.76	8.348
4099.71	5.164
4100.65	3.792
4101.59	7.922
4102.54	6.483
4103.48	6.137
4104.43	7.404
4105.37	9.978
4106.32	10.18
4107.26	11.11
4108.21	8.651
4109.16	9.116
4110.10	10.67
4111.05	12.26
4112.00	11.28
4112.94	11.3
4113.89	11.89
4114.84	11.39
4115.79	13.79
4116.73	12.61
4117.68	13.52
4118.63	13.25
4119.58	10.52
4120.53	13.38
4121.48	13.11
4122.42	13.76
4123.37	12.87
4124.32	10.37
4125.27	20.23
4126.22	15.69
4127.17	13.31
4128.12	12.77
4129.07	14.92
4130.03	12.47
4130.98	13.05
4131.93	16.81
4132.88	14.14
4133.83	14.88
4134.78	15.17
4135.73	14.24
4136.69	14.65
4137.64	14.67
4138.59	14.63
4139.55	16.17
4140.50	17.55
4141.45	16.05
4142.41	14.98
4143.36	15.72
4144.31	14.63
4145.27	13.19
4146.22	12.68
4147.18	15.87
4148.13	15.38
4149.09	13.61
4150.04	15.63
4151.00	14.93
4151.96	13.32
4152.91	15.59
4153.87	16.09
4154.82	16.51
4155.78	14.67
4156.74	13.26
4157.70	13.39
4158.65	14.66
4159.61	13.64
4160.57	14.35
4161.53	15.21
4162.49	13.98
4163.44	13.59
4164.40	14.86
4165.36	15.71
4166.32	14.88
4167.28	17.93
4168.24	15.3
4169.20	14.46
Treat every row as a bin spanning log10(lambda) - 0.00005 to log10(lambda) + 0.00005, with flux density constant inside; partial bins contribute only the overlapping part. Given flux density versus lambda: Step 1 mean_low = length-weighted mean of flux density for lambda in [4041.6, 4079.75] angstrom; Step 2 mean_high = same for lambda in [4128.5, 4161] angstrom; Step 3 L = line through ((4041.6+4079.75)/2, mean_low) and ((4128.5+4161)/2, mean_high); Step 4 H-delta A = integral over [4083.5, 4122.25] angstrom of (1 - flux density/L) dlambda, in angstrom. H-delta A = 9.2 angstrom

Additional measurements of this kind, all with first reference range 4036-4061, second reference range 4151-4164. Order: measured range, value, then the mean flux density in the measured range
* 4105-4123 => 3.69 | 11.7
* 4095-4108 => 5.79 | 8.19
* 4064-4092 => 2.41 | 13.6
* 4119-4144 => 0.27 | 14.5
